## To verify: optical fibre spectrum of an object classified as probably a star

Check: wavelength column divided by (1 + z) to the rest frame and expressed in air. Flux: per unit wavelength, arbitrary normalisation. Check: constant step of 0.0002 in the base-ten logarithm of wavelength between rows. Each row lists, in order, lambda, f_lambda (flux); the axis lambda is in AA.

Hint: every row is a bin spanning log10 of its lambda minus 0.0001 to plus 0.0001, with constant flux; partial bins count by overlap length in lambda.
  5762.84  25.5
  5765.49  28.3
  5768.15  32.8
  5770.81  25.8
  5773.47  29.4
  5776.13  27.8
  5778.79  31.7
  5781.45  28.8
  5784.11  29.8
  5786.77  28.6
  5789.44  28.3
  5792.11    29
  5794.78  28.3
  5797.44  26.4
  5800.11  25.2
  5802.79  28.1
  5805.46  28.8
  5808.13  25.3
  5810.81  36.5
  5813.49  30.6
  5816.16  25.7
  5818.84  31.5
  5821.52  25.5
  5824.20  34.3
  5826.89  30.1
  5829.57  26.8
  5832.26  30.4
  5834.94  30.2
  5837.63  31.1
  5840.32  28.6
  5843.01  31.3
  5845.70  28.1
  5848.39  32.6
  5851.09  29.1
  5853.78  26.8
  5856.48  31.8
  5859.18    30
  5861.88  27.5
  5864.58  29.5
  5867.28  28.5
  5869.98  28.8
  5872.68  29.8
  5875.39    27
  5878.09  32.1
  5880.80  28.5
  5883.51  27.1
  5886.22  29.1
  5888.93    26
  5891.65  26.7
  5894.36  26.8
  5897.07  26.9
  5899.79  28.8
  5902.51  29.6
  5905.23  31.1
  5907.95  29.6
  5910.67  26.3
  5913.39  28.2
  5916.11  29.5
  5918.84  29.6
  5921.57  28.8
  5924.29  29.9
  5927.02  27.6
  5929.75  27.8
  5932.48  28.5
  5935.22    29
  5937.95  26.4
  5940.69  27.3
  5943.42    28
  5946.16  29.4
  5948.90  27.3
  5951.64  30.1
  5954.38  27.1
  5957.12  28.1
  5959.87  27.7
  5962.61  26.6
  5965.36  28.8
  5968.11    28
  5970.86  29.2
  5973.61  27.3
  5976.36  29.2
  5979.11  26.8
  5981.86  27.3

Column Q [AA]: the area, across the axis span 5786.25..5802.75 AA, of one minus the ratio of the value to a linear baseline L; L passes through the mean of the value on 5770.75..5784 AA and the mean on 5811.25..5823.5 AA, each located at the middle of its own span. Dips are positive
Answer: 0.9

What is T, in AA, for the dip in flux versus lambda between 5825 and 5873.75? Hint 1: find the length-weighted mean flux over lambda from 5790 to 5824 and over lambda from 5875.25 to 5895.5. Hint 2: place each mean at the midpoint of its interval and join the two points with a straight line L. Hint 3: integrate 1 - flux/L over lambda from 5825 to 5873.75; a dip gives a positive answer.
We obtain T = -2.2 AA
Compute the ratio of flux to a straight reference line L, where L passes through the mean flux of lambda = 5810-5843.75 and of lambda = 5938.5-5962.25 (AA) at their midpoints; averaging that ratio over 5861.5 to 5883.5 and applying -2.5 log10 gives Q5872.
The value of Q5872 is 0.01 mag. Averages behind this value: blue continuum 30.1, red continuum 28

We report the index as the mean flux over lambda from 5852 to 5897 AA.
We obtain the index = 28.5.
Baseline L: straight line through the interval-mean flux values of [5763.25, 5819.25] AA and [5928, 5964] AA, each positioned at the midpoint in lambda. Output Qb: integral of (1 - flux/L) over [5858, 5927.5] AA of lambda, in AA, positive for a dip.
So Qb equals -0.9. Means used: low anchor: 28.8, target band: 28.6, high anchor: 27.9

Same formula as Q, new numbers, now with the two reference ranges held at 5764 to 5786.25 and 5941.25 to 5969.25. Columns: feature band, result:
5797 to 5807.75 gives 0.8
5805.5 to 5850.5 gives -1.5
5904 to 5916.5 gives -0.2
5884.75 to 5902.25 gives 0.6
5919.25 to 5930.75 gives -0.1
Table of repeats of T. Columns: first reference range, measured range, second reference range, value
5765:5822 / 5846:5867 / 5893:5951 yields -0.6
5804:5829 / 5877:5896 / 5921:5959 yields 0.6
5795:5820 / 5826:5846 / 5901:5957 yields -0.7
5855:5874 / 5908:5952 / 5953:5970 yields -0.1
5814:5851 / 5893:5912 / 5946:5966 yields 0.2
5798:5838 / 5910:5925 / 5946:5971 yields -0.2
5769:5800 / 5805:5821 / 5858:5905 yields -0.6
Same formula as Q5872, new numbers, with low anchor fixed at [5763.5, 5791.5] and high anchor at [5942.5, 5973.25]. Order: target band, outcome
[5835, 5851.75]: -0.05 mag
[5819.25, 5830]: -0.03 mag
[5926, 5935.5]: 0.01 mag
